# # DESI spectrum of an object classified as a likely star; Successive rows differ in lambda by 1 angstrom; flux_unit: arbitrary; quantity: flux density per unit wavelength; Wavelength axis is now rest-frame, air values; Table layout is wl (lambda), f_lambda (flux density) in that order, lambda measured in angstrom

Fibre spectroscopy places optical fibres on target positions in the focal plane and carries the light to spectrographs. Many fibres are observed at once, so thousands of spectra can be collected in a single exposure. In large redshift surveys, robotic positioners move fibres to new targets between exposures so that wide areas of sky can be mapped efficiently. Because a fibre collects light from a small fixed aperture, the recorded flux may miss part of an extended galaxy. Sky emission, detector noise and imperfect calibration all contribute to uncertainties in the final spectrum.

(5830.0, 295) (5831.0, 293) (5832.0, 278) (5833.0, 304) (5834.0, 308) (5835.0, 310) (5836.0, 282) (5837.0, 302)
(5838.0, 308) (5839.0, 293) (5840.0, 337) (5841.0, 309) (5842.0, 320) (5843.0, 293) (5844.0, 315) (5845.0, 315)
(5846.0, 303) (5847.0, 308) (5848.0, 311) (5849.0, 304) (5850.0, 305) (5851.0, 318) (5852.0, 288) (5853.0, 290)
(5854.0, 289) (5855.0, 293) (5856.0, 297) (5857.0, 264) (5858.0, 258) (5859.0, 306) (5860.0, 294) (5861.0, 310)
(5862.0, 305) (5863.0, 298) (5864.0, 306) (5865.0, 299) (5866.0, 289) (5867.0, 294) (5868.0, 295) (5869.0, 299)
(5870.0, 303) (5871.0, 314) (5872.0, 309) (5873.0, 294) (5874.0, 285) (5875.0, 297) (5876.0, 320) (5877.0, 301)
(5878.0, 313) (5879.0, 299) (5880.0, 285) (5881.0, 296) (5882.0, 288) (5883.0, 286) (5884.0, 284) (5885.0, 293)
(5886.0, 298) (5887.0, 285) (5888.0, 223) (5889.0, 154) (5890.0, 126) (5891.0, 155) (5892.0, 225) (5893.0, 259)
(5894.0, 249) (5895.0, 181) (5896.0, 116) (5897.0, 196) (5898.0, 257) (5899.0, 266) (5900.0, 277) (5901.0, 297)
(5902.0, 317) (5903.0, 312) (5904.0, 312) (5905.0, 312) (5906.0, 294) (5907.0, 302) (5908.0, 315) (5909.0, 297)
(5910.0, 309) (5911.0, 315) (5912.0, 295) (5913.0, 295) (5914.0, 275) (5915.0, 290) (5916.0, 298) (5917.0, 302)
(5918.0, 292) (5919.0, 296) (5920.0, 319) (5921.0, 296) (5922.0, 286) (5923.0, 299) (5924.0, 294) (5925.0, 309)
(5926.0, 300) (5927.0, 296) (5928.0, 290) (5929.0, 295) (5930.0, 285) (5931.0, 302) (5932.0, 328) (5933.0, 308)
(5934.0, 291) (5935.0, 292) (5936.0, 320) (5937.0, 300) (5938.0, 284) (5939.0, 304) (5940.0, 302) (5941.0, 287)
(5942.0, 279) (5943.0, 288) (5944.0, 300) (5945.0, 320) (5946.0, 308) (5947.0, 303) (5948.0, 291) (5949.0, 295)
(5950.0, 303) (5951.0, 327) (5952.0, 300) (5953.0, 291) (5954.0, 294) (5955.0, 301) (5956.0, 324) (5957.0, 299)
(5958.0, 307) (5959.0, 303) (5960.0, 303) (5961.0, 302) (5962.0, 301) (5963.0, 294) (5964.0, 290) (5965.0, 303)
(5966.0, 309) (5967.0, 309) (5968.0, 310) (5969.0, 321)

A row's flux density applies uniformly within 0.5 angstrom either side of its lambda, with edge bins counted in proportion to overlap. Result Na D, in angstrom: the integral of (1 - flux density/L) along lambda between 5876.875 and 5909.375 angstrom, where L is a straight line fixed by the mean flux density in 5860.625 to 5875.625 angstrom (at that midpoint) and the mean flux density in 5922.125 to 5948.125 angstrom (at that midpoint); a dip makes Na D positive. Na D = 4.1 angstrom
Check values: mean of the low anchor 300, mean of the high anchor 299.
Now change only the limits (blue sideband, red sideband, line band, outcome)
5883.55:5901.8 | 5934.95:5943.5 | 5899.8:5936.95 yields -4.9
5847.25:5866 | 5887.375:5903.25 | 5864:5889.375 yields -2.9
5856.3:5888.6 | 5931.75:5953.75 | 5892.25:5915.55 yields 1.7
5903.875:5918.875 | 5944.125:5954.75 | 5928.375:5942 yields 0.1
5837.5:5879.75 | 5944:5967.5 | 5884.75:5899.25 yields 4.1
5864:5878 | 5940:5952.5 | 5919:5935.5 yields 0.1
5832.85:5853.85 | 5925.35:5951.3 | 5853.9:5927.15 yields 5.1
